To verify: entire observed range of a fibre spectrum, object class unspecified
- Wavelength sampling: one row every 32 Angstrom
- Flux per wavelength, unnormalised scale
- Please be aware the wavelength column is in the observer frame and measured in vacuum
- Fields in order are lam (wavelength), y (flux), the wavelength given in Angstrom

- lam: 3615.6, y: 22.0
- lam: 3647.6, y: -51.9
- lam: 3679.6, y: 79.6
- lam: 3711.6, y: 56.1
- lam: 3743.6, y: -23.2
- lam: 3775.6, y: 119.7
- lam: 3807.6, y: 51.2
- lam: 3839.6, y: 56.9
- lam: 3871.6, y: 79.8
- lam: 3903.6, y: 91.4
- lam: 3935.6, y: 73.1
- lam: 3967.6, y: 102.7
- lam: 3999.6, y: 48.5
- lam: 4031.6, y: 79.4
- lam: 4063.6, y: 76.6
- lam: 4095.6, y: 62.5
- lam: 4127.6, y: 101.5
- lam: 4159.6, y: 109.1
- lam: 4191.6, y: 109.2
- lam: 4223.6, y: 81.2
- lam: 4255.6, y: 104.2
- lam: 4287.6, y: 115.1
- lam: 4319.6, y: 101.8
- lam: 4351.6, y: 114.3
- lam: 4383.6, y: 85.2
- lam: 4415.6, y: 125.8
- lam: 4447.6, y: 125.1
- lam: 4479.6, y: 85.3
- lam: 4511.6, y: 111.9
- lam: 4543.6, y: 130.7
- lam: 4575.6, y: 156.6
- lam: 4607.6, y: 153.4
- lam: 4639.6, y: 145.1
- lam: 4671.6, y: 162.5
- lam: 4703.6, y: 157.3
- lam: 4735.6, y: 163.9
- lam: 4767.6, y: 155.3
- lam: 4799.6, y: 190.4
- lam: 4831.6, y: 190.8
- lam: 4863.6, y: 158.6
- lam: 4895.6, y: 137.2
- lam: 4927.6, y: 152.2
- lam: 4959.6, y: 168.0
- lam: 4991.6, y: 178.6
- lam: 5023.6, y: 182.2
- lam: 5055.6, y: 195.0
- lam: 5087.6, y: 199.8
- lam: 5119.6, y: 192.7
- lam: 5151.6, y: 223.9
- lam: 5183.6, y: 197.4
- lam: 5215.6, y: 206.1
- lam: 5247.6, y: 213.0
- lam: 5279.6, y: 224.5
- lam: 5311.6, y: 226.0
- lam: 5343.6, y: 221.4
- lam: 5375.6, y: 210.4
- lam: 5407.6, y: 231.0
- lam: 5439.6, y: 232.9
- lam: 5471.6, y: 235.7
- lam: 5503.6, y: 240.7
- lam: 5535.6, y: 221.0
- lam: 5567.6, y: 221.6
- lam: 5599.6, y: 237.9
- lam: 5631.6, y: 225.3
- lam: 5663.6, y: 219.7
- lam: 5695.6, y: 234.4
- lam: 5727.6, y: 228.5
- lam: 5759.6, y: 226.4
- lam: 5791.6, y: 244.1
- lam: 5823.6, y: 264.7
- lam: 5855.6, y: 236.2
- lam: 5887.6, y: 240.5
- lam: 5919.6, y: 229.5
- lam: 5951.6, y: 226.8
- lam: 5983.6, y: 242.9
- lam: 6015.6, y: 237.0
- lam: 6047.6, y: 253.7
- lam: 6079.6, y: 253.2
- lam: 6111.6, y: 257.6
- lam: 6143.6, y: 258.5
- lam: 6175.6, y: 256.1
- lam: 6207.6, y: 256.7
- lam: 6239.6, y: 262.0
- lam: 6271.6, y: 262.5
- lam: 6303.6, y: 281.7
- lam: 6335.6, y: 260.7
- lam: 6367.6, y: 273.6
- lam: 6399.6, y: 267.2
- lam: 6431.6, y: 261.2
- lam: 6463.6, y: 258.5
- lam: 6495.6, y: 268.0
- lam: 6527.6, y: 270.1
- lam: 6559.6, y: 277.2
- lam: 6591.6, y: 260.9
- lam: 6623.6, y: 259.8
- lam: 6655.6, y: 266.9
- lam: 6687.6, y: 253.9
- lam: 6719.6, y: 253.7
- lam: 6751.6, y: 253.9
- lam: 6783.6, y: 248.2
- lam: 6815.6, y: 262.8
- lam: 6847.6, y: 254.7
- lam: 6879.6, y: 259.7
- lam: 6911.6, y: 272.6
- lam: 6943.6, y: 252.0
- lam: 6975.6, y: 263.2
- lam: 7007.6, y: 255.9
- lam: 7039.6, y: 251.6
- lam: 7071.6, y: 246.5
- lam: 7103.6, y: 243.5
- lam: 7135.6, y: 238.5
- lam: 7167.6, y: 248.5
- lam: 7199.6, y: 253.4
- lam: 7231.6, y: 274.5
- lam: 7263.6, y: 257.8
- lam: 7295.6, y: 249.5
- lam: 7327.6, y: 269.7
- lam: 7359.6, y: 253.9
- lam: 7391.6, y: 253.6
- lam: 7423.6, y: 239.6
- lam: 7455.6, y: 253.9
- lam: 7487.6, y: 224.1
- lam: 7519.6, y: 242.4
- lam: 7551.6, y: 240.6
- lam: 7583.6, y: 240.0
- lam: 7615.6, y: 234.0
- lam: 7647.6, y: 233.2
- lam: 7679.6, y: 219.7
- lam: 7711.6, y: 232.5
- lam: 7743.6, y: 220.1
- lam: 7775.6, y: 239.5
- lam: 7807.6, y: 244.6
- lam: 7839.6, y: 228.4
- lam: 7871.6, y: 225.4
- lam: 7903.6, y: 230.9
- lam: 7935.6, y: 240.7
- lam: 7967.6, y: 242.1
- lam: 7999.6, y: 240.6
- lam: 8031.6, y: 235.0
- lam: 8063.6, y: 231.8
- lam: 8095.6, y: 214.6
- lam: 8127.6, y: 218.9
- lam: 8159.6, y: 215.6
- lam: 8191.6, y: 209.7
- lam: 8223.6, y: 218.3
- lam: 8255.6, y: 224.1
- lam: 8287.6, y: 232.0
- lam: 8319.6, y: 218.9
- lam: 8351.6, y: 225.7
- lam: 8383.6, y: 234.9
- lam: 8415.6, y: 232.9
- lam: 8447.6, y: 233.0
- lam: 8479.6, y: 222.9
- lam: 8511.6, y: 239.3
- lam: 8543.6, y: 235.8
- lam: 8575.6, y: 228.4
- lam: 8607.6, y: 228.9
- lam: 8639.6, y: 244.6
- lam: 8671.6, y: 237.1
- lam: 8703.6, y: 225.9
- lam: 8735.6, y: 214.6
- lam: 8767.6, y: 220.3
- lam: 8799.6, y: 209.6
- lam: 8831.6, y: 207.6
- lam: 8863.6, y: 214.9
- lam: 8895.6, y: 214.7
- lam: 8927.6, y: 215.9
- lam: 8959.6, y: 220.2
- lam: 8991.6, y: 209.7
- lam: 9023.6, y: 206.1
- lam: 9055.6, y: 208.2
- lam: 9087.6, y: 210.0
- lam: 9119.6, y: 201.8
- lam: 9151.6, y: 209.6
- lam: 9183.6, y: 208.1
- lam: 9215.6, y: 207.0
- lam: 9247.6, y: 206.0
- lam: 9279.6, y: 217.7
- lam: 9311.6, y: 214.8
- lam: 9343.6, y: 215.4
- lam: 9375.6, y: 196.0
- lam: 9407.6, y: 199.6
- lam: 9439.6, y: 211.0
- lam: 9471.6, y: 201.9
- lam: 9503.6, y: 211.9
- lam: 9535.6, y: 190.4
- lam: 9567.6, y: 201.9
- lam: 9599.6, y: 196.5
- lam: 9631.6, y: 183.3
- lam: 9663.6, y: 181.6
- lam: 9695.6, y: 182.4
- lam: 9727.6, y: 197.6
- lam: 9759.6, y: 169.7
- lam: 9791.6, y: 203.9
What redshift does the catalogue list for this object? 0.141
